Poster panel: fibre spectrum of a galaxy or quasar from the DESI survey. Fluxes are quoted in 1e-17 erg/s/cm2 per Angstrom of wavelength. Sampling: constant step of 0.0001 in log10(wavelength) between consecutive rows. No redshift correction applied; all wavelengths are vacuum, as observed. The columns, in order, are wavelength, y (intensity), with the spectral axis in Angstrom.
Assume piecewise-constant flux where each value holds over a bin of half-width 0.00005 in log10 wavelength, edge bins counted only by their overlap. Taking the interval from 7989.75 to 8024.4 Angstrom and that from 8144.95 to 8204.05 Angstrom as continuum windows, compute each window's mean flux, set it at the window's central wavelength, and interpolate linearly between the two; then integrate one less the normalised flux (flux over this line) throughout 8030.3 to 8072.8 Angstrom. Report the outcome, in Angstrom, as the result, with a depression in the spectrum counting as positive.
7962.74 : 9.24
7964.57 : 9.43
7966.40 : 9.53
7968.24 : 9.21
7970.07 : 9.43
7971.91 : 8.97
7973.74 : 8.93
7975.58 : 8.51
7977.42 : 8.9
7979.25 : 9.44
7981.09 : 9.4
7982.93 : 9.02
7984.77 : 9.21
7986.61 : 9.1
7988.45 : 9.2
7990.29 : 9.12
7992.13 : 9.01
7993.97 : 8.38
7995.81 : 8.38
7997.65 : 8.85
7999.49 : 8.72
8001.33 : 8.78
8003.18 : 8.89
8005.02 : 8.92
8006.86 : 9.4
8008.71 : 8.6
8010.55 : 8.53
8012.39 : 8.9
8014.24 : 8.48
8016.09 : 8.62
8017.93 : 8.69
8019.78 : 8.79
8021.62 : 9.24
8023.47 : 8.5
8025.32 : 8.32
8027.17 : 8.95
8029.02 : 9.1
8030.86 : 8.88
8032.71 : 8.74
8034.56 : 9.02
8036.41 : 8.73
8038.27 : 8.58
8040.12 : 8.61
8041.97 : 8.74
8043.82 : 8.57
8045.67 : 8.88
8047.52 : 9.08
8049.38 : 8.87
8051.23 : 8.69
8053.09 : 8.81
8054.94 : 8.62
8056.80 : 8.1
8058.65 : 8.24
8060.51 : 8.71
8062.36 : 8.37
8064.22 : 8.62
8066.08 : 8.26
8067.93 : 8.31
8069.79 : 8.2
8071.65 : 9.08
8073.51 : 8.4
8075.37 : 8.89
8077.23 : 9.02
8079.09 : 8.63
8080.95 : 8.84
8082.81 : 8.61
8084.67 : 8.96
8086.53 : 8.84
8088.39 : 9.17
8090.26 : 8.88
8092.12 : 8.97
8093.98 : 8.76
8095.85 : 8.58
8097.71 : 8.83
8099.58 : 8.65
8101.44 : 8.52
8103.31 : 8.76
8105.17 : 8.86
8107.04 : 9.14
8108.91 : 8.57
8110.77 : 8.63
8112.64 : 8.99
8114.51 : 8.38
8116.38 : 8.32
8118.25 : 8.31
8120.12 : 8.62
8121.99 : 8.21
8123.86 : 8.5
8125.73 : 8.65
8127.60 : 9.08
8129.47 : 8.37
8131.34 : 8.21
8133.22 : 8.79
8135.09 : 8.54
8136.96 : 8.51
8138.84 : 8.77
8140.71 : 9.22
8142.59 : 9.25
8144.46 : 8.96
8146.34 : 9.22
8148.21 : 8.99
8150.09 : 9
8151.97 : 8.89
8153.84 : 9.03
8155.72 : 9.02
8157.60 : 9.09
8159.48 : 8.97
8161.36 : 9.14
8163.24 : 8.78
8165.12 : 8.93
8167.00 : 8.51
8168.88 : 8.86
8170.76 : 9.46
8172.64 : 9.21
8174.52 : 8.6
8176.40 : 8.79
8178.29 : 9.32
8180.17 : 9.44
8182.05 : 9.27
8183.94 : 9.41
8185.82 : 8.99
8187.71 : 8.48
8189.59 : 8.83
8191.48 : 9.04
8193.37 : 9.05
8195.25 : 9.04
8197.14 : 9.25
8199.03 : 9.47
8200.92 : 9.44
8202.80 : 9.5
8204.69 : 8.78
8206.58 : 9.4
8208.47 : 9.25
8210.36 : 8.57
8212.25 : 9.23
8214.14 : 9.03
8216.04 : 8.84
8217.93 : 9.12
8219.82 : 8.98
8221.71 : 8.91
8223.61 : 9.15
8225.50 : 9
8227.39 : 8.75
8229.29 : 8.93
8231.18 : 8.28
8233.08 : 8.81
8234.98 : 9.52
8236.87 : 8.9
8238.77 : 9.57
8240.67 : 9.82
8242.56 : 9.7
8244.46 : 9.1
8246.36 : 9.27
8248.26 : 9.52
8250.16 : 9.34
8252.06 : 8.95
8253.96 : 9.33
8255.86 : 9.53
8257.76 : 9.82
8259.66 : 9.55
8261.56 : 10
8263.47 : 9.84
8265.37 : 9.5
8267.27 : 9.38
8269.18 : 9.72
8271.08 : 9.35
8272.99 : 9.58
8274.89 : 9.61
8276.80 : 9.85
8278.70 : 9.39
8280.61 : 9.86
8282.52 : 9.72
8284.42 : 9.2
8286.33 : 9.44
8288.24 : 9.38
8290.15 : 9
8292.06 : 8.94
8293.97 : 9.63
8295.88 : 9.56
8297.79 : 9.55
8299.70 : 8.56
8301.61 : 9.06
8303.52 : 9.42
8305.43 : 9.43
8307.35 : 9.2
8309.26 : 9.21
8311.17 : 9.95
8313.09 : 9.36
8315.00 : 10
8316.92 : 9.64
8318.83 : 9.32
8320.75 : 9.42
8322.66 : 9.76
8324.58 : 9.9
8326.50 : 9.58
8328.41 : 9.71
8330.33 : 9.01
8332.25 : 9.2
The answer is 1.0 Angstrom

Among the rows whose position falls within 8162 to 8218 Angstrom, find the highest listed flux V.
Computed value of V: 9.5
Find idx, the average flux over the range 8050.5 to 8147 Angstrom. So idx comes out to 8.68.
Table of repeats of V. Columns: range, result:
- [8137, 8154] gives 9.25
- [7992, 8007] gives 9.4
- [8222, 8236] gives 9.52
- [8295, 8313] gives 9.95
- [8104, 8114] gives 9.14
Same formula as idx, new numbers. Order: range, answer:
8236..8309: 9.43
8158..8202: 9.06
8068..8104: 8.76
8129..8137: 8.49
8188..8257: 9.14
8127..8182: 8.93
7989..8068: 8.72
